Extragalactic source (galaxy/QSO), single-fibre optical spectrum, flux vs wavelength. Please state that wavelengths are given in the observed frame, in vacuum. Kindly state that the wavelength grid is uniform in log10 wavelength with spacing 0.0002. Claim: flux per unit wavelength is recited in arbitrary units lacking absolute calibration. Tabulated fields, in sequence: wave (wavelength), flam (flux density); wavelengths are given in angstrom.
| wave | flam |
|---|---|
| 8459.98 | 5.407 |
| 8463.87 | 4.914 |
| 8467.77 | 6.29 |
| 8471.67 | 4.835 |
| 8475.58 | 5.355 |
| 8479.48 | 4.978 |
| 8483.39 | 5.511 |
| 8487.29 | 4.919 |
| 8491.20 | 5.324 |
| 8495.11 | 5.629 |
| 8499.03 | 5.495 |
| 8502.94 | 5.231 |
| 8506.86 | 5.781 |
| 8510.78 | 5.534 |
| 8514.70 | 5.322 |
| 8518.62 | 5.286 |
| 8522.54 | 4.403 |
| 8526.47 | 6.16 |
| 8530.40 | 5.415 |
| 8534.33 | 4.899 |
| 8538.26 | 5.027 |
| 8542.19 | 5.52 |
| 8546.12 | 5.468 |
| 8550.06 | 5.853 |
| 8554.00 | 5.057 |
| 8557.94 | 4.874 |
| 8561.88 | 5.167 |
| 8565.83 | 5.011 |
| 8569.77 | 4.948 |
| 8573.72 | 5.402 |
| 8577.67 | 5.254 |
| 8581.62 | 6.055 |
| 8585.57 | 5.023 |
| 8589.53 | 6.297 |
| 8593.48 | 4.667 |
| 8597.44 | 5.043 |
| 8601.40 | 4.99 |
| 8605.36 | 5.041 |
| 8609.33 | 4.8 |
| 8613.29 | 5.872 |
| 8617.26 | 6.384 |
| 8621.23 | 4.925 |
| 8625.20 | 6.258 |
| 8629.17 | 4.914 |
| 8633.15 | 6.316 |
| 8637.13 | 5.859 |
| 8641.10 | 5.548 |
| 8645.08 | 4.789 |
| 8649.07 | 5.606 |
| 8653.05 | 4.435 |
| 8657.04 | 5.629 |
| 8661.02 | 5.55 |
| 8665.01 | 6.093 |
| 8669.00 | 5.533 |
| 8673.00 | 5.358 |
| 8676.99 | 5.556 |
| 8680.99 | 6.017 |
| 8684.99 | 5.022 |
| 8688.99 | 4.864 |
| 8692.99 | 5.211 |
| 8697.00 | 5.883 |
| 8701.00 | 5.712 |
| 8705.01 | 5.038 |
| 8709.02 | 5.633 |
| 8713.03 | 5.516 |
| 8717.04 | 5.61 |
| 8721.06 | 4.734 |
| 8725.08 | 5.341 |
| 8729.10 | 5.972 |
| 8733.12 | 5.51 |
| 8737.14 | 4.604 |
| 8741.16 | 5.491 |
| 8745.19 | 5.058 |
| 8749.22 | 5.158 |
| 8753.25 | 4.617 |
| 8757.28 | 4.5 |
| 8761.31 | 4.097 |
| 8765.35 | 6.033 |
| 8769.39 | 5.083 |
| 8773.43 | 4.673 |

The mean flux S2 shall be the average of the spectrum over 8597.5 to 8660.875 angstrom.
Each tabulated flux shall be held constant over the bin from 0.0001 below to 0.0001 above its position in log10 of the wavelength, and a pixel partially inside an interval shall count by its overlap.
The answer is 5.42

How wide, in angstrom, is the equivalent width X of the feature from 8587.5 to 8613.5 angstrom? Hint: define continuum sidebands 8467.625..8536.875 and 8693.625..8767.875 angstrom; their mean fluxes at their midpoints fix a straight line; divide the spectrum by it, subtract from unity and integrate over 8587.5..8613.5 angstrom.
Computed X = 0.45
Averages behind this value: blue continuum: 5.33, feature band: 5.2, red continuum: 5.25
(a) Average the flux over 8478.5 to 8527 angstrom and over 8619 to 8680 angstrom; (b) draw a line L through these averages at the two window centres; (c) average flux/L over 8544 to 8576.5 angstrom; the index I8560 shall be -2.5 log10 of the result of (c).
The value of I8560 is 0.04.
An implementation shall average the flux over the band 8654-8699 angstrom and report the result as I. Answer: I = 5.49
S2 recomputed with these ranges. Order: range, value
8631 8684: 5.55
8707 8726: 5.37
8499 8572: 5.28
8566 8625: 5.35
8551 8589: 5.26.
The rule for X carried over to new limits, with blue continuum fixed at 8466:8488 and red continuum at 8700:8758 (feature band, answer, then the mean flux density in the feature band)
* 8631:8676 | -2.1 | 5.52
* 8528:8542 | 0.3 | 5.2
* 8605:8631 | -1.0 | 5.49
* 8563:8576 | 0.4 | 5.13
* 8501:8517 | -0.4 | 5.46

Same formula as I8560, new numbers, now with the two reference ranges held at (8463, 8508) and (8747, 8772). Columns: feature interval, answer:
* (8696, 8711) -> -0.112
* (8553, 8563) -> 0.046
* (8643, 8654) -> 0.021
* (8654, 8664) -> -0.092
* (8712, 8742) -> -0.079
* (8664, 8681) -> -0.122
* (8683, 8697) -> -0.028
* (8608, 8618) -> -0.103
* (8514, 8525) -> 0.059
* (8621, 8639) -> -0.121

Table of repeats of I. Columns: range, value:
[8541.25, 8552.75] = 5.59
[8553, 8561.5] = 4.99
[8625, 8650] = 5.57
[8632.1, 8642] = 5.91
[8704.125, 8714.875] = 5.43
